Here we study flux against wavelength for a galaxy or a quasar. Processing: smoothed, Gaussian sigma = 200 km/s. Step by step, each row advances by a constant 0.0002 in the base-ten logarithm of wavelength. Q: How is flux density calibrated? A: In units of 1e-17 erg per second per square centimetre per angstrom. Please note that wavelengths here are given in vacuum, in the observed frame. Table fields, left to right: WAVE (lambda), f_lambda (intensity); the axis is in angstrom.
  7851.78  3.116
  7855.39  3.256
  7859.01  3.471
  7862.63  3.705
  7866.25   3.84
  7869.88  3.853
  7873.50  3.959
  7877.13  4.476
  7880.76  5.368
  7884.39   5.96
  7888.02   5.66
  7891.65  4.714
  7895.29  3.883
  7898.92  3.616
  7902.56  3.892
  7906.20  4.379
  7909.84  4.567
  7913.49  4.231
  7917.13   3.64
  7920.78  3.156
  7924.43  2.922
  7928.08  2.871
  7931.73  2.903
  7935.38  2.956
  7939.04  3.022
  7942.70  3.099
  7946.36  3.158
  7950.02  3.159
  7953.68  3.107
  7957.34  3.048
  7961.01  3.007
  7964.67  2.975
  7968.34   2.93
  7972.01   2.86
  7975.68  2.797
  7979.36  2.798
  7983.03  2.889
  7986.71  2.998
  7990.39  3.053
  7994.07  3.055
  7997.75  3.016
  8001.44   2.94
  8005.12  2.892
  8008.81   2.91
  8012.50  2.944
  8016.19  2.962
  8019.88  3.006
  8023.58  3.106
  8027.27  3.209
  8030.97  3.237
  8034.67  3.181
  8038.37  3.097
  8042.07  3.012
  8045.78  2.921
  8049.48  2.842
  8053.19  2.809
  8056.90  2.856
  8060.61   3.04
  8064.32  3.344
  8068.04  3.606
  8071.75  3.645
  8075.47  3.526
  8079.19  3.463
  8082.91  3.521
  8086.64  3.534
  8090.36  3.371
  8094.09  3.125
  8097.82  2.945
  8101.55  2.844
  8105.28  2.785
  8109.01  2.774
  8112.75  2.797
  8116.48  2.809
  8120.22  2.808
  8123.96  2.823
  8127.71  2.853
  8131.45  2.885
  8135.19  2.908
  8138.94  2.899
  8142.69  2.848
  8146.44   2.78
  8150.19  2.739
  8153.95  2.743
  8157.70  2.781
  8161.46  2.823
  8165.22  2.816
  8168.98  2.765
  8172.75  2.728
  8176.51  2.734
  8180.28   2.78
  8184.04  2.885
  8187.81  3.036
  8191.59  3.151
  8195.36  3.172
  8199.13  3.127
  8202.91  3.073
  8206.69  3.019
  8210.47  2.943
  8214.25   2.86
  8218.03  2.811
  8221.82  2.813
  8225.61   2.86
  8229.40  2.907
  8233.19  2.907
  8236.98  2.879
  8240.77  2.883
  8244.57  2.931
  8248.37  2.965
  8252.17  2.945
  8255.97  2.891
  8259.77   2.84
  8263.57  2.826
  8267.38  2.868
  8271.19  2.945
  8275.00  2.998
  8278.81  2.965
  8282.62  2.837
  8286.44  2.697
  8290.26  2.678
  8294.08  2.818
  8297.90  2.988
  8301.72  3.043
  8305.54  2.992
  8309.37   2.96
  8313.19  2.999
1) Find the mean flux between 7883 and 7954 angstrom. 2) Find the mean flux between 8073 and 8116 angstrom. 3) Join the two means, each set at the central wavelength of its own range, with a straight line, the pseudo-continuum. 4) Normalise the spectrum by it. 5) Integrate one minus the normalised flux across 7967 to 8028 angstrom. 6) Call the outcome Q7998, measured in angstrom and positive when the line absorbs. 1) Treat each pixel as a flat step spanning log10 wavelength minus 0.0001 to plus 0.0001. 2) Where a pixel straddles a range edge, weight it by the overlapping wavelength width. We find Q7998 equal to 9.0 angstrom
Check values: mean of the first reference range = 3.74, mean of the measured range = 2.96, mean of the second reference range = 3.15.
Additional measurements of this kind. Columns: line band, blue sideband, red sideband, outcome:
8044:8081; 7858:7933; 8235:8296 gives 3.33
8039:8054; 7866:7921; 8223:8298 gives 3.32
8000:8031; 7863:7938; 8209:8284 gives 5.40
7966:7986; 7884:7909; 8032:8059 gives 4.45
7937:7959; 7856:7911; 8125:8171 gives 4.79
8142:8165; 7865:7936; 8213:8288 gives 3.04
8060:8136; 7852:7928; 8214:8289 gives 6.16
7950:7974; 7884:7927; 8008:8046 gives 4.21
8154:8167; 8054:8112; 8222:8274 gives 1.12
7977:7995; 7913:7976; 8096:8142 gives 0.47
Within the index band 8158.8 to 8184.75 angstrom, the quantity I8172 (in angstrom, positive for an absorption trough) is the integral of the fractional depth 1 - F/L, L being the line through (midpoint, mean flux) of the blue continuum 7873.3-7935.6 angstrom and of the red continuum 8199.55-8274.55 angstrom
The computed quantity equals 2.9 angstrom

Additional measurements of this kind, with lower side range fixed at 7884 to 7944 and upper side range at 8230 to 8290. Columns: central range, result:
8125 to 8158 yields 3.8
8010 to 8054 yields 5.8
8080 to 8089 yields -0.4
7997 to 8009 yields 2.1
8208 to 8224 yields 0.7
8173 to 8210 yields 1.0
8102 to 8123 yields 3.1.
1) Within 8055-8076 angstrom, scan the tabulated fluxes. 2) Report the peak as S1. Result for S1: 3.645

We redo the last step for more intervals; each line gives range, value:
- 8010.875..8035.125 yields 3.237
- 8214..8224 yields 2.86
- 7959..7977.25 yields 3.007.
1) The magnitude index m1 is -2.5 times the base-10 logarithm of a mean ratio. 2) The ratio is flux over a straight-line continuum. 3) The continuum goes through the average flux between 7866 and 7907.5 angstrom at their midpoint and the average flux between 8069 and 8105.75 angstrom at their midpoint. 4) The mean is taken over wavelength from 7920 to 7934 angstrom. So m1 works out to 0.398 mag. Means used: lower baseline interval 4.49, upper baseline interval 3.3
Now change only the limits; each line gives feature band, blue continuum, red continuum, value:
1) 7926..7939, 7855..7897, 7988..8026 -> 0.28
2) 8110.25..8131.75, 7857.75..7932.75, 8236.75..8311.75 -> 0.19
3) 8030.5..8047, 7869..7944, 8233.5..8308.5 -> 0.16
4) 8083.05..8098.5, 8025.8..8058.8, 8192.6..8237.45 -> -0.10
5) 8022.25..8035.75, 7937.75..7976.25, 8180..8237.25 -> -0.06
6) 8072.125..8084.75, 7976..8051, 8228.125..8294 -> -0.19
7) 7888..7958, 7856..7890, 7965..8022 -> 0.08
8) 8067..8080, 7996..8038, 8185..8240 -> -0.18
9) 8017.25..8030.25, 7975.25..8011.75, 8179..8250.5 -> -0.06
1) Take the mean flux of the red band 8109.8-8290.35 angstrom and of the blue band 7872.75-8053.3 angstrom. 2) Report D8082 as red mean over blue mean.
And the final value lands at 0.9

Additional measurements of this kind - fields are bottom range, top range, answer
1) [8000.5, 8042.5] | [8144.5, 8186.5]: 0.91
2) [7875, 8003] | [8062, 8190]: 0.85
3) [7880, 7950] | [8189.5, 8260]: 0.77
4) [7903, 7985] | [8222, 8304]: 0.90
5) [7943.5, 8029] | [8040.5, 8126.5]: 1.03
